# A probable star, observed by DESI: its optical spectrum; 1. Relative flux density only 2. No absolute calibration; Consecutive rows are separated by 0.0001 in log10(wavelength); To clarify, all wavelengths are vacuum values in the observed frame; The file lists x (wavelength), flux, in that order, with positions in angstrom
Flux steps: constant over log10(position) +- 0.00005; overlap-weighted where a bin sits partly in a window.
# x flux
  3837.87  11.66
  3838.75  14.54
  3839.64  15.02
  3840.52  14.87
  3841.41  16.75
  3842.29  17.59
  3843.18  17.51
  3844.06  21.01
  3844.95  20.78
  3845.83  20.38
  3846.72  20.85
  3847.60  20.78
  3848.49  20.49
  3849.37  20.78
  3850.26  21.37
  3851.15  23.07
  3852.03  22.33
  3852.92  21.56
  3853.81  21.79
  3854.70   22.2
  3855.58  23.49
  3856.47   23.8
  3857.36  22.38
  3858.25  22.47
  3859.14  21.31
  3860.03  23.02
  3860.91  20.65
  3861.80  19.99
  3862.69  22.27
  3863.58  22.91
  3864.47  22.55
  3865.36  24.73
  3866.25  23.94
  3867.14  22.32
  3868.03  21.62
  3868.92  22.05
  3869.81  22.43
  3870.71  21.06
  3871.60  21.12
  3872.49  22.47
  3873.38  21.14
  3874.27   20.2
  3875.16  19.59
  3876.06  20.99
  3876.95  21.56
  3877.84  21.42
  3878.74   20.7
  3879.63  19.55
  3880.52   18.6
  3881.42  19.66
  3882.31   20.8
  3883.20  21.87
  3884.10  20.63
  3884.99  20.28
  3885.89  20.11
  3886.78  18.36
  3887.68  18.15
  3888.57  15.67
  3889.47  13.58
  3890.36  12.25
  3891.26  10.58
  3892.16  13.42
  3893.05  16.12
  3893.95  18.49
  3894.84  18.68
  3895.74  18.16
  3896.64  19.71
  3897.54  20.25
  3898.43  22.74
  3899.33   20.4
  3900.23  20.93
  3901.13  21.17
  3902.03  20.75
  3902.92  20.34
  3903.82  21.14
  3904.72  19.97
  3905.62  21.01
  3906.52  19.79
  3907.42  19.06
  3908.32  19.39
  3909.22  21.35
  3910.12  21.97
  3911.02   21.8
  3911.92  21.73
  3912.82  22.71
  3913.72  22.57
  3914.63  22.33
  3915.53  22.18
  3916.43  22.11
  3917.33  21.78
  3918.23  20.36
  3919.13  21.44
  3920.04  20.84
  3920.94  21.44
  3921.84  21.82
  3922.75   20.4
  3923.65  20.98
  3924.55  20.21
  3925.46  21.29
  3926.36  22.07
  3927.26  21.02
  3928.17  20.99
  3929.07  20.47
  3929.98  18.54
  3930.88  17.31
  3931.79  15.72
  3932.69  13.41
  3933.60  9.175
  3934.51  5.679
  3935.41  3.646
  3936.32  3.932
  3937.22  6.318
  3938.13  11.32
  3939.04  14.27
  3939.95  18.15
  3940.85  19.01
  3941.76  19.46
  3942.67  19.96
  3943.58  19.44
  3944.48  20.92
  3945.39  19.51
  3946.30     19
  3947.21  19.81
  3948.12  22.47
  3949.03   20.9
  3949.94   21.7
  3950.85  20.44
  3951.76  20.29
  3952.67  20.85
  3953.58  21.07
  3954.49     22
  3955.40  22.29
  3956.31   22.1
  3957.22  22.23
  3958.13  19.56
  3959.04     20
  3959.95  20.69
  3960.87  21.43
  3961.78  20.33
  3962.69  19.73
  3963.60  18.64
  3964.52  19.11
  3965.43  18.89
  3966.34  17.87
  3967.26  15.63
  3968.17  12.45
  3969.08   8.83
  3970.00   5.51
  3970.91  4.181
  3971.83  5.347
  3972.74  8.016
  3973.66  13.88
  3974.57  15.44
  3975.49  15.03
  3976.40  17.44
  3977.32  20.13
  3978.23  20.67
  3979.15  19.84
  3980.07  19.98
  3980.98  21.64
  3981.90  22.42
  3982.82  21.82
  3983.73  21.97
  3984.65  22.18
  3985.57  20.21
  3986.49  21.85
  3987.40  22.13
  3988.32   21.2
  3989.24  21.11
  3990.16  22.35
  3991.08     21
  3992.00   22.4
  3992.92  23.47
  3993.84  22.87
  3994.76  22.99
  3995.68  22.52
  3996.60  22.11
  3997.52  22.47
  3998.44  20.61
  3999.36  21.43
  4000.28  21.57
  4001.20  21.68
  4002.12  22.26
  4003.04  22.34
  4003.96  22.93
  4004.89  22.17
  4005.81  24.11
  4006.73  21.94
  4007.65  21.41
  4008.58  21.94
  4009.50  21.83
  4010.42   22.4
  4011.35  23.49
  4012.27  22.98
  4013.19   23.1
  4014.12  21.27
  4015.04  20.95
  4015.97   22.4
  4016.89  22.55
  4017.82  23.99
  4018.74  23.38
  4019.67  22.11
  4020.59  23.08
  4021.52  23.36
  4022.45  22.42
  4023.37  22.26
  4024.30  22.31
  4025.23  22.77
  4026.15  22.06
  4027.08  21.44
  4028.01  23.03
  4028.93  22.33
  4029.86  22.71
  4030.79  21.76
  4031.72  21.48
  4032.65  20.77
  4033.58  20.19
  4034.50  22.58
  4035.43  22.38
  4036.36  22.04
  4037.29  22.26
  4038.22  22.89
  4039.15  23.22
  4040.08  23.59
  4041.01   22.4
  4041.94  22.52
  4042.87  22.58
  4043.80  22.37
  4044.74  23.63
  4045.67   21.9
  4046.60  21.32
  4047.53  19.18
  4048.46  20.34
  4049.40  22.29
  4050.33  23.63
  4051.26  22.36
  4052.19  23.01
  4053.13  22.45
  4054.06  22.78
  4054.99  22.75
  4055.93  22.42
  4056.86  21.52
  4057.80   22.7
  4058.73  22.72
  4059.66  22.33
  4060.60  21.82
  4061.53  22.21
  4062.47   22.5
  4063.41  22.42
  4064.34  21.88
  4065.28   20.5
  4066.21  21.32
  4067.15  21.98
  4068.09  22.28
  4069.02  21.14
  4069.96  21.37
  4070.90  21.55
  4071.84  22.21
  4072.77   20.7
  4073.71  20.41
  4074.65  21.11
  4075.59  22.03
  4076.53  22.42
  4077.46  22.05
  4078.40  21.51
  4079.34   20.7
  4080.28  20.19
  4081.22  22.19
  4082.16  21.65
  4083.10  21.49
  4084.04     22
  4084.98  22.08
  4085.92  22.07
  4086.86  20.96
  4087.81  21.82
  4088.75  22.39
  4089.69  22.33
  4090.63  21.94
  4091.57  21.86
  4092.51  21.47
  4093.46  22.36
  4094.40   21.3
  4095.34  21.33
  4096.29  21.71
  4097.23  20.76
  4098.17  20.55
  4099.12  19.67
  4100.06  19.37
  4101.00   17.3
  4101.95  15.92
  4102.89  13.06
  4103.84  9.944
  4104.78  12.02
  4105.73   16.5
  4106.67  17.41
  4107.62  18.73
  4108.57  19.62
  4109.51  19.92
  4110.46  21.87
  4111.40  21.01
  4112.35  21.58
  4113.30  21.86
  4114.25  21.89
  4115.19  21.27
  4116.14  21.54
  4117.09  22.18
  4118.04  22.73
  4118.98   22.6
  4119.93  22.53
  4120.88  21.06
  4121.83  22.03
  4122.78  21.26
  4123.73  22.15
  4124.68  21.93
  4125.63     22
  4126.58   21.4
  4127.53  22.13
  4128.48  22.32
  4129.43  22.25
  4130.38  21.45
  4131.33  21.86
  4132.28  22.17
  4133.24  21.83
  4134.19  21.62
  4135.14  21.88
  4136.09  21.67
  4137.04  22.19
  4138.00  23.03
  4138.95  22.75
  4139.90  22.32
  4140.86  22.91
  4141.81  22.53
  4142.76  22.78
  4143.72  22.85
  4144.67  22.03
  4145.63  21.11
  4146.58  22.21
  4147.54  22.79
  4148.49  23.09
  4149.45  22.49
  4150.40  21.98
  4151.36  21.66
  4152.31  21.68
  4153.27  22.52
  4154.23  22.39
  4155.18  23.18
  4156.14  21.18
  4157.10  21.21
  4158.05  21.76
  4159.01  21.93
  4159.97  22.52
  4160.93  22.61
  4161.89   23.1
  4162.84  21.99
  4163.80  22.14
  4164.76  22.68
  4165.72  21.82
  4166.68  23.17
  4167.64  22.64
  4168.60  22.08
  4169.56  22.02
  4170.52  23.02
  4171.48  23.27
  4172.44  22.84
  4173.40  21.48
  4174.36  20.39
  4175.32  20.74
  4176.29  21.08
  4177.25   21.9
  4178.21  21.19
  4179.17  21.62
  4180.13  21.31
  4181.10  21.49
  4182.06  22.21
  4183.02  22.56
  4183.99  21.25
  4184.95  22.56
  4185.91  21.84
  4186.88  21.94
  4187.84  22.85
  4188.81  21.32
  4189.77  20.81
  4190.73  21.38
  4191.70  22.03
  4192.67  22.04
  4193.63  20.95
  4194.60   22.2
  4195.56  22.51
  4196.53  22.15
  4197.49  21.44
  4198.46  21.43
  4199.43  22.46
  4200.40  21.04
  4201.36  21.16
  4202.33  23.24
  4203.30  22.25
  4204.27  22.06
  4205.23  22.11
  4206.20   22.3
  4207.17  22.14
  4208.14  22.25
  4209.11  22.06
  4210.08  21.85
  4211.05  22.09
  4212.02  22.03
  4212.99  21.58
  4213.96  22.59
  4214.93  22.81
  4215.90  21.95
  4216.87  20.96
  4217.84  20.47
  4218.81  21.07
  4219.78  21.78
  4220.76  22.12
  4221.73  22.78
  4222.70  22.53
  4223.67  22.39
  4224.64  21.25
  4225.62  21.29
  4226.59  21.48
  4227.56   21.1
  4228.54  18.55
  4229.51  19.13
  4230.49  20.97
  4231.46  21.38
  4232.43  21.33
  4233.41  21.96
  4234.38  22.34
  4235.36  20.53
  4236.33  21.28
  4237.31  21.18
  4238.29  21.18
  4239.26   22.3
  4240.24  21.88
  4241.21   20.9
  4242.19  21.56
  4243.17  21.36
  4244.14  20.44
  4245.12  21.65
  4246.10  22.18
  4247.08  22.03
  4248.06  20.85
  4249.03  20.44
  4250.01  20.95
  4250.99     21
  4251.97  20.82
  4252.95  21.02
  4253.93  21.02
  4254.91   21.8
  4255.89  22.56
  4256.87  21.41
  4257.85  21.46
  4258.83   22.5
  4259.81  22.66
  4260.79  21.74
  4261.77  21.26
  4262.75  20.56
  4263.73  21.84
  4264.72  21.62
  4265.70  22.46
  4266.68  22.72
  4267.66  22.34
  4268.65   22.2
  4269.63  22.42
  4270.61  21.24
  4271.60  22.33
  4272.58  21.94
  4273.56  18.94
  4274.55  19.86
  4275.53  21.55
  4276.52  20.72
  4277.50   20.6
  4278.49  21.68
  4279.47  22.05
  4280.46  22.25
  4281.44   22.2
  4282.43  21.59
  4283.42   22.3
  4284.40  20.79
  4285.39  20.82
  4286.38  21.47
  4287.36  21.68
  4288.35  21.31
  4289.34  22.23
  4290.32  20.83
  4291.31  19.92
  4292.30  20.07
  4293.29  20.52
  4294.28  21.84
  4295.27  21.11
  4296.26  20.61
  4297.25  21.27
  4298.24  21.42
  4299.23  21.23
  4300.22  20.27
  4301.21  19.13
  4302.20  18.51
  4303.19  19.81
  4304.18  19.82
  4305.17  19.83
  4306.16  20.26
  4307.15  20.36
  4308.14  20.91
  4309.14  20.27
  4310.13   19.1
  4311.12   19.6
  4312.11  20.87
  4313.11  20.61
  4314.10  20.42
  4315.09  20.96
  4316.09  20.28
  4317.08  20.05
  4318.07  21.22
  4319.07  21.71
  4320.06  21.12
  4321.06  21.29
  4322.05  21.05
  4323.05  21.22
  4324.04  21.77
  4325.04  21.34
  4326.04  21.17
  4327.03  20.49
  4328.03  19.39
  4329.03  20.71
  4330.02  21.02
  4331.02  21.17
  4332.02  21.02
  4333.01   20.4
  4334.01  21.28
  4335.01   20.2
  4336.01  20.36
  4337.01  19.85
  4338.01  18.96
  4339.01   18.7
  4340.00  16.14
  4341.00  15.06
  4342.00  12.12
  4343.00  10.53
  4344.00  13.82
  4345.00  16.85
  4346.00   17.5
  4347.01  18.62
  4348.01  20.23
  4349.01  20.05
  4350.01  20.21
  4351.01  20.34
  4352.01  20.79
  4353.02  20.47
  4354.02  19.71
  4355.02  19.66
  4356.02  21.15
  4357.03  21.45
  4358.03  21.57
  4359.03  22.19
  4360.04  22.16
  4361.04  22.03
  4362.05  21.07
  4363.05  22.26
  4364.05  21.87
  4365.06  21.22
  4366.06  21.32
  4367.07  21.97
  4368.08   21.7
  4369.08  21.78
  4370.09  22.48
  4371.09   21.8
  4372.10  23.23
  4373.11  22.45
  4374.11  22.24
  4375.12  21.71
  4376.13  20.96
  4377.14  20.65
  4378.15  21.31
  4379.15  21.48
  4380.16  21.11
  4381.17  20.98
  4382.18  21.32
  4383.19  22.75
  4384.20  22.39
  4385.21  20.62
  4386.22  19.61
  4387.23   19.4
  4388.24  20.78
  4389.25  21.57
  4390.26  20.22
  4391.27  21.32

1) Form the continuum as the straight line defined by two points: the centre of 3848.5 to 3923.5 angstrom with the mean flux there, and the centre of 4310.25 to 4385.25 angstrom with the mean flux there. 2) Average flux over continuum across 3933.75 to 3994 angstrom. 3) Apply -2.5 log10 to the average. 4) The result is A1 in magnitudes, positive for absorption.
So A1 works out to 0.154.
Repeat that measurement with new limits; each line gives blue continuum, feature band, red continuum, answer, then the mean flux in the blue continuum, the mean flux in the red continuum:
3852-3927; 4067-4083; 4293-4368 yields -0.06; 20.6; 20.1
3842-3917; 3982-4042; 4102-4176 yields -0.06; 20.5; 21.4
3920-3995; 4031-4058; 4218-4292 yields -0.16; 18.2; 21.4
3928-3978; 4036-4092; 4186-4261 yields -0.18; 16.5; 21.6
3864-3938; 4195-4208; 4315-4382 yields -0.11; 19.2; 20.3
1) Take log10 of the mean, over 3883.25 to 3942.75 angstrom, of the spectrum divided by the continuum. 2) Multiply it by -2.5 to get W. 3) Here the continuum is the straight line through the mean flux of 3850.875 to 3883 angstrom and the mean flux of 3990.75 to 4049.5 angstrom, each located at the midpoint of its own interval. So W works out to 0.190 mag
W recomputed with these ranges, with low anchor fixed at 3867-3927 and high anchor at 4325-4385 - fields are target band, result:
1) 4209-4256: -0.06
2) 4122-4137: -0.08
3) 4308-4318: 0.00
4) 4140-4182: -0.10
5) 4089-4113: 0.06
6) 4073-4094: -0.07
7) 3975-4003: -0.06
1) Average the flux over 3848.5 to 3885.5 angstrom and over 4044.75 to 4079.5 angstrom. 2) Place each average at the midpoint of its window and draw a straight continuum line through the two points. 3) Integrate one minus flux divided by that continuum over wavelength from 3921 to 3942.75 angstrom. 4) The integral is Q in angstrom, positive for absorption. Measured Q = 5.6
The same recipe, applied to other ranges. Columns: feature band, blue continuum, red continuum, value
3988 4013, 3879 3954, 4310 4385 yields -4.1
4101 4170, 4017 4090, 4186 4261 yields 1.7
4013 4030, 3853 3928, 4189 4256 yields -1.2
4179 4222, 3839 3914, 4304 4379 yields -3.4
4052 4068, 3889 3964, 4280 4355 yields -2.4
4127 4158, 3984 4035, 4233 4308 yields -0.7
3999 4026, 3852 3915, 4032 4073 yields -0.9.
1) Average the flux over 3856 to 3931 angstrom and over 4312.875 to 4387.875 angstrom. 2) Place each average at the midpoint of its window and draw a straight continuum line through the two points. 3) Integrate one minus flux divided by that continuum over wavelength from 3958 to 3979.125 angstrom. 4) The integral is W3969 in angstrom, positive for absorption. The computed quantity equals 5.0 angstrom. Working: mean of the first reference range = 20.5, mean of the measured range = 15.6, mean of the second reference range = 20.4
